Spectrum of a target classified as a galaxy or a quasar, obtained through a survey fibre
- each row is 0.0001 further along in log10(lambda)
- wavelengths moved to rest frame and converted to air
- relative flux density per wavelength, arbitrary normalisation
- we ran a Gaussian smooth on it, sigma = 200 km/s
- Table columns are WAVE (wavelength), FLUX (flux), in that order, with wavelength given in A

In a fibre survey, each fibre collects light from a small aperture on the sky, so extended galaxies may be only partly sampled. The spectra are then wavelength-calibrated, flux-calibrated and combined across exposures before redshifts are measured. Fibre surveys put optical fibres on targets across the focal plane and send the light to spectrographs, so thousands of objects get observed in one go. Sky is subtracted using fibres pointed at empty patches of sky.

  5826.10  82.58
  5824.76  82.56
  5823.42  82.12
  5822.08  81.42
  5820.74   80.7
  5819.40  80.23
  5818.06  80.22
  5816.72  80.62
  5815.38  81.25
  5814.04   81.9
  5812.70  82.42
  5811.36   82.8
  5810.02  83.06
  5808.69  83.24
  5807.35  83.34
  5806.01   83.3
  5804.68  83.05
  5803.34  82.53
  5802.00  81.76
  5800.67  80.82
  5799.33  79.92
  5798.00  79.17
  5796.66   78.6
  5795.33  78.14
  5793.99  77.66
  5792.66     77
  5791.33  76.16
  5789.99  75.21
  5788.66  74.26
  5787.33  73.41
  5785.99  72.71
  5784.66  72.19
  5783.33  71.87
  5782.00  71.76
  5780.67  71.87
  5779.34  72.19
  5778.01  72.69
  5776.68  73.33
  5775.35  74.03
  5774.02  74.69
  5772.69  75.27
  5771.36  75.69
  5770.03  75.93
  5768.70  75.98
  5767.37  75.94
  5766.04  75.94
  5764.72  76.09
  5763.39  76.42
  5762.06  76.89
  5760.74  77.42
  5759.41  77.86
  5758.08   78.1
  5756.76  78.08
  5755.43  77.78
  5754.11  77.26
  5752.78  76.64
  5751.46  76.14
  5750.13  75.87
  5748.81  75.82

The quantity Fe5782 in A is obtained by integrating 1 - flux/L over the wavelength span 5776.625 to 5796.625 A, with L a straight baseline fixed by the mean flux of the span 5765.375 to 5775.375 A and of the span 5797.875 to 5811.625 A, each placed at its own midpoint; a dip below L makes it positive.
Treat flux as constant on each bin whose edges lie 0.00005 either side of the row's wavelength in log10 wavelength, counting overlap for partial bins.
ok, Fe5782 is 1.1 A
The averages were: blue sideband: 75.5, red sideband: 82.2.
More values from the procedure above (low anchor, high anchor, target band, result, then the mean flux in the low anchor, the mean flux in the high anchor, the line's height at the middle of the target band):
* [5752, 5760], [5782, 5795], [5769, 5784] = 0.4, 77.6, 74.4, 75.6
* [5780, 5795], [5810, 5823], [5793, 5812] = -0.8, 74.1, 81.4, 77.9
